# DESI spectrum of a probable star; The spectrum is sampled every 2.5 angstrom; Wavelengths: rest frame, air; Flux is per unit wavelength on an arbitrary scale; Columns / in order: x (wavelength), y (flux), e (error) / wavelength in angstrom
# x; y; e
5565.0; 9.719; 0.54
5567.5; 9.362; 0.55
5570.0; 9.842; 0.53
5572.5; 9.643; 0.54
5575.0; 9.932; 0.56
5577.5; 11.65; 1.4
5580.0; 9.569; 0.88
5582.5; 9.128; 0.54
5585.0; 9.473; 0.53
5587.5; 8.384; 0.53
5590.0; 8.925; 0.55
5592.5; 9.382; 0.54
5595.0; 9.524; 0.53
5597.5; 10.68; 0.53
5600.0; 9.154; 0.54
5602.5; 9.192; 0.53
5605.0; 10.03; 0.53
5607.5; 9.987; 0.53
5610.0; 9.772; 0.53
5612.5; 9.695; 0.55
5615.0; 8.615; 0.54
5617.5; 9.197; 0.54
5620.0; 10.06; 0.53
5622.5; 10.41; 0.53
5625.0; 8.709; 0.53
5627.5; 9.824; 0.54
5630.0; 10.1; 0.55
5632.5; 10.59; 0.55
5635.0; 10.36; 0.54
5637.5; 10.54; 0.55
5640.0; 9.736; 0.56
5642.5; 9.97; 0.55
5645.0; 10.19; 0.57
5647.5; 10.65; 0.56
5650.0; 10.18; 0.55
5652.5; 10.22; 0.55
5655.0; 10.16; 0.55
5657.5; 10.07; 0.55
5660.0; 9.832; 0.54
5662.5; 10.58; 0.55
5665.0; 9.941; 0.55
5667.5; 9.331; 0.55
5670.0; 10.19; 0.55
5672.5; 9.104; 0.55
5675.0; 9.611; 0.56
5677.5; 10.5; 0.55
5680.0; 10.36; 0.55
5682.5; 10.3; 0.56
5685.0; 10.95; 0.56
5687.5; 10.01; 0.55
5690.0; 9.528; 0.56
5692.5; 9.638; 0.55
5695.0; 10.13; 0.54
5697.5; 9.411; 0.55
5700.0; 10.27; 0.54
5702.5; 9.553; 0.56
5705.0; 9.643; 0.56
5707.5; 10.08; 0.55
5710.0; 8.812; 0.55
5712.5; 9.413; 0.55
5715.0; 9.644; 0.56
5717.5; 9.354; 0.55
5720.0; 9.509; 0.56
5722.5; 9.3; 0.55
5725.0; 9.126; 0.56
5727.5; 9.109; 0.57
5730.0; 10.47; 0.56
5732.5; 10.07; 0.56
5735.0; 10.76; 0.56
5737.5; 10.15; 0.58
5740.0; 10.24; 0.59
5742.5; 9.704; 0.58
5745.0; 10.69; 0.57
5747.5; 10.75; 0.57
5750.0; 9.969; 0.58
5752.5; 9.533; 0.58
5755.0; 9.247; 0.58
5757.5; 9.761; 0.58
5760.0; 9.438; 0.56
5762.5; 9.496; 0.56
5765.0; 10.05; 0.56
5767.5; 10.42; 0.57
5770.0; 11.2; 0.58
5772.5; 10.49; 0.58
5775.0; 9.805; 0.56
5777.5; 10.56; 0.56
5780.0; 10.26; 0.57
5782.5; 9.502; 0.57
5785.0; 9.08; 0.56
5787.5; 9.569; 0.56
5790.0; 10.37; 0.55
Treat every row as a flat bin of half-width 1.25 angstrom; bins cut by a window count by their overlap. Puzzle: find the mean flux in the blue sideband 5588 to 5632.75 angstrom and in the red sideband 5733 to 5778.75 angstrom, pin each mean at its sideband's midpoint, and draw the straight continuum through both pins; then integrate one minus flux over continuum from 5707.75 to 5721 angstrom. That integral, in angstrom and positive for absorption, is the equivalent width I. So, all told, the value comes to 0.8 angstrom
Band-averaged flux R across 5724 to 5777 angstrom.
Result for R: 10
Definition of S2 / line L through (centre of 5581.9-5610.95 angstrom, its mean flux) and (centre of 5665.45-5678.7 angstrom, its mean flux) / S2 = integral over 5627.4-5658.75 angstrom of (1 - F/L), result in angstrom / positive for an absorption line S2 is -1.8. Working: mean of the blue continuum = 9.47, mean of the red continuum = 9.76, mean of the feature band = 10.2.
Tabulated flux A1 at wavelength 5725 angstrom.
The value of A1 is 9.126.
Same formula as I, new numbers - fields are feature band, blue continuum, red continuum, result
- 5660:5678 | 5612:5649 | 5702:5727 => -0.3 angstrom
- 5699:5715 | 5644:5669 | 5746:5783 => 0.7 angstrom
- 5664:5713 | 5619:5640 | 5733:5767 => 0.9 angstrom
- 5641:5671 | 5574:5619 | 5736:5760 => -1.1 angstrom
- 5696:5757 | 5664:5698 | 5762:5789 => 1.3 angstrom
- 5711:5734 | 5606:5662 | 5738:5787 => 1.0 angstrom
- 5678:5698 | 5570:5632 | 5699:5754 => -0.6 angstrom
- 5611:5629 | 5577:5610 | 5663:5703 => 0.3 angstrom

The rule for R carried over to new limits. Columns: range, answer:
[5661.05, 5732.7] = 9.79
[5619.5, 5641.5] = 10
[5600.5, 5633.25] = 9.68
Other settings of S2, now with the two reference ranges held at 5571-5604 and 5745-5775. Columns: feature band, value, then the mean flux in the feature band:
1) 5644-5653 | -0.5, 10.3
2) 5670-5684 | -0.3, 10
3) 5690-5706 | 0.2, 9.76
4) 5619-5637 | -0.6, 10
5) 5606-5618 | 0.2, 9.48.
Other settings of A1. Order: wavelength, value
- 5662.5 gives 10.58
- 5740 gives 10.24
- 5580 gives 9.569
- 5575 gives 9.932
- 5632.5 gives 10.59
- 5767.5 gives 10.42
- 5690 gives 9.528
